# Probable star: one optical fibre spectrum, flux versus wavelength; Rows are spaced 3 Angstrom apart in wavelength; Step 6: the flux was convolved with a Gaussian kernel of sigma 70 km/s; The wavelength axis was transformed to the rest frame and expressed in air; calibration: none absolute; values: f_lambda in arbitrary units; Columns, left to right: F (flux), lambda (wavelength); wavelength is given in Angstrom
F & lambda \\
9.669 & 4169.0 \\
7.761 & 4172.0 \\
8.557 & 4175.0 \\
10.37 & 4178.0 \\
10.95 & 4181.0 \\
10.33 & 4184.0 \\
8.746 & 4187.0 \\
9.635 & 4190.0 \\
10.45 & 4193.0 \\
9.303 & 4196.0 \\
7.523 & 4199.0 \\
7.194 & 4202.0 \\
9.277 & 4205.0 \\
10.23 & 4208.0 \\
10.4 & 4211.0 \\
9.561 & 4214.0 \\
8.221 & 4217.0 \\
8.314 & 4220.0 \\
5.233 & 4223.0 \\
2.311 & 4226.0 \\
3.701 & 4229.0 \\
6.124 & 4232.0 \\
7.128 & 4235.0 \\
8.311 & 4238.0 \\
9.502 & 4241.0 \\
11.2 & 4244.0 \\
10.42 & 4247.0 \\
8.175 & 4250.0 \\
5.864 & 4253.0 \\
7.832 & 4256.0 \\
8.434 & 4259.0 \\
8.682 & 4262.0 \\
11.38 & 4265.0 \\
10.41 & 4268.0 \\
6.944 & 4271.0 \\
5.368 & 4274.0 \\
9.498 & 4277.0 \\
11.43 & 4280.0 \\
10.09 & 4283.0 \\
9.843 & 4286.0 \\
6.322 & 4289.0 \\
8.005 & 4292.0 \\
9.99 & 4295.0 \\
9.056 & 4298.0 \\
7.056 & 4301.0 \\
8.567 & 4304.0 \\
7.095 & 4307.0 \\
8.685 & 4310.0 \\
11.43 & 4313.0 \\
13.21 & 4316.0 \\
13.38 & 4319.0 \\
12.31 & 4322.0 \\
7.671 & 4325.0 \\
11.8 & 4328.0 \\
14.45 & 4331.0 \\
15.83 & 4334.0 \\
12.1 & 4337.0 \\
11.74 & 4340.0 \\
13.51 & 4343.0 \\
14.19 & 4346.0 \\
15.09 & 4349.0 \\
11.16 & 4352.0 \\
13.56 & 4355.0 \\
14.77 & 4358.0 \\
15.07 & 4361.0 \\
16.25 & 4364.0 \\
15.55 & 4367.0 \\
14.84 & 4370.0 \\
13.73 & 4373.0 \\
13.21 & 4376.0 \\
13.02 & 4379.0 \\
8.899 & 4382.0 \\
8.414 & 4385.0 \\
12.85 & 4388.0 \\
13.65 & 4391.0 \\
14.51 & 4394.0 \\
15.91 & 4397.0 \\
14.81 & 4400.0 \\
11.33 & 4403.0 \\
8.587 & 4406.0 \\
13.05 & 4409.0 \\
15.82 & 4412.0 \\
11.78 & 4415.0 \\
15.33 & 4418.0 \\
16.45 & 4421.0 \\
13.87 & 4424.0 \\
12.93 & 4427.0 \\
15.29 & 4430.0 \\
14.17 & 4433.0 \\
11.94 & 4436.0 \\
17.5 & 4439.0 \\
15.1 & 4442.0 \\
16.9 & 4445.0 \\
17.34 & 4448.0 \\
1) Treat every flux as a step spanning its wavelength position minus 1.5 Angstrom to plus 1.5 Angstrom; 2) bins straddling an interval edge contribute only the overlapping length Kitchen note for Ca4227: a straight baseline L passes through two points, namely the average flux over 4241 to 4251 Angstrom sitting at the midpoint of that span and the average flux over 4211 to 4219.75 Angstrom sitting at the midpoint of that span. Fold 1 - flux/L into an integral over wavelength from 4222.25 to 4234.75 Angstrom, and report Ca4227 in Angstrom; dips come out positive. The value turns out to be 6.5 Angstrom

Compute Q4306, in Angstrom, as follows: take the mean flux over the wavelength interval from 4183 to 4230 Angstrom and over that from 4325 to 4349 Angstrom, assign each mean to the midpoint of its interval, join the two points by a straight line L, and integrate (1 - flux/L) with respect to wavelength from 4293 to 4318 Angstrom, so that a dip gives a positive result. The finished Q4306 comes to 5.3 Angstrom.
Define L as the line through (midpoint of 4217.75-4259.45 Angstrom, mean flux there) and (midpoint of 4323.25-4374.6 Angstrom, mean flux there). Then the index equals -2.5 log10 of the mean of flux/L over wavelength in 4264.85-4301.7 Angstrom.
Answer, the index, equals 0.11 mag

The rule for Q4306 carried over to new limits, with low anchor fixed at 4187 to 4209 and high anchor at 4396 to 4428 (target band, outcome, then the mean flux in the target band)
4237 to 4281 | 6.2 Angstrom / 8.87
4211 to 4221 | 0.5 Angstrom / 8.97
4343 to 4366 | -3.5 Angstrom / 14.3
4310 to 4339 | -1.3 Angstrom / 12.3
